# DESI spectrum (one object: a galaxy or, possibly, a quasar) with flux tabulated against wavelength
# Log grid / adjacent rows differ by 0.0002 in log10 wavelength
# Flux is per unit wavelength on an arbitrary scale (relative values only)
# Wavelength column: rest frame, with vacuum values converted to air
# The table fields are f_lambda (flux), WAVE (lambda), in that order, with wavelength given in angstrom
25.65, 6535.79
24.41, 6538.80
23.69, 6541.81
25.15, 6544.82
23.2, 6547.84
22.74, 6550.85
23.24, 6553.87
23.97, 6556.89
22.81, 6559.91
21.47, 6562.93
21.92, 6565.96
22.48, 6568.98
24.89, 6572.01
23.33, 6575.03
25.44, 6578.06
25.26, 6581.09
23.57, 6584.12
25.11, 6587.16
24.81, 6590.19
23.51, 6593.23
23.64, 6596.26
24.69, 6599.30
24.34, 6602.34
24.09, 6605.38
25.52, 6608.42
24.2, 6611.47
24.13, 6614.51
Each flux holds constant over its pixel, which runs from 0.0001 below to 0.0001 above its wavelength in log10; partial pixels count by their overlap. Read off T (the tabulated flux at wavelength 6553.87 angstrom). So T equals 23.24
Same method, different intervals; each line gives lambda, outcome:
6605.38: 24.09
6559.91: 22.81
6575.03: 23.33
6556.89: 23.97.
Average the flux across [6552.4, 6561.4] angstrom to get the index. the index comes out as 23.3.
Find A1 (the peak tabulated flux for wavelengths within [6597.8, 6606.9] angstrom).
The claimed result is 24.69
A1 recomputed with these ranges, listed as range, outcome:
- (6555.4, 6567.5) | 23.97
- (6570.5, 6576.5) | 24.89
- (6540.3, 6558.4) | 25.15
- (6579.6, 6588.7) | 25.26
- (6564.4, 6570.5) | 22.48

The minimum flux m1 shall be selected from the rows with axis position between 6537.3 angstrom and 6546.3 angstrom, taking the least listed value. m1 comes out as 23.69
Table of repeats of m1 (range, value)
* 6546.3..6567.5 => 21.47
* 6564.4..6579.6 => 21.92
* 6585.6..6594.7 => 23.51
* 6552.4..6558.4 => 23.24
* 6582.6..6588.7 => 23.57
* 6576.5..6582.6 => 25.26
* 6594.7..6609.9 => 23.64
